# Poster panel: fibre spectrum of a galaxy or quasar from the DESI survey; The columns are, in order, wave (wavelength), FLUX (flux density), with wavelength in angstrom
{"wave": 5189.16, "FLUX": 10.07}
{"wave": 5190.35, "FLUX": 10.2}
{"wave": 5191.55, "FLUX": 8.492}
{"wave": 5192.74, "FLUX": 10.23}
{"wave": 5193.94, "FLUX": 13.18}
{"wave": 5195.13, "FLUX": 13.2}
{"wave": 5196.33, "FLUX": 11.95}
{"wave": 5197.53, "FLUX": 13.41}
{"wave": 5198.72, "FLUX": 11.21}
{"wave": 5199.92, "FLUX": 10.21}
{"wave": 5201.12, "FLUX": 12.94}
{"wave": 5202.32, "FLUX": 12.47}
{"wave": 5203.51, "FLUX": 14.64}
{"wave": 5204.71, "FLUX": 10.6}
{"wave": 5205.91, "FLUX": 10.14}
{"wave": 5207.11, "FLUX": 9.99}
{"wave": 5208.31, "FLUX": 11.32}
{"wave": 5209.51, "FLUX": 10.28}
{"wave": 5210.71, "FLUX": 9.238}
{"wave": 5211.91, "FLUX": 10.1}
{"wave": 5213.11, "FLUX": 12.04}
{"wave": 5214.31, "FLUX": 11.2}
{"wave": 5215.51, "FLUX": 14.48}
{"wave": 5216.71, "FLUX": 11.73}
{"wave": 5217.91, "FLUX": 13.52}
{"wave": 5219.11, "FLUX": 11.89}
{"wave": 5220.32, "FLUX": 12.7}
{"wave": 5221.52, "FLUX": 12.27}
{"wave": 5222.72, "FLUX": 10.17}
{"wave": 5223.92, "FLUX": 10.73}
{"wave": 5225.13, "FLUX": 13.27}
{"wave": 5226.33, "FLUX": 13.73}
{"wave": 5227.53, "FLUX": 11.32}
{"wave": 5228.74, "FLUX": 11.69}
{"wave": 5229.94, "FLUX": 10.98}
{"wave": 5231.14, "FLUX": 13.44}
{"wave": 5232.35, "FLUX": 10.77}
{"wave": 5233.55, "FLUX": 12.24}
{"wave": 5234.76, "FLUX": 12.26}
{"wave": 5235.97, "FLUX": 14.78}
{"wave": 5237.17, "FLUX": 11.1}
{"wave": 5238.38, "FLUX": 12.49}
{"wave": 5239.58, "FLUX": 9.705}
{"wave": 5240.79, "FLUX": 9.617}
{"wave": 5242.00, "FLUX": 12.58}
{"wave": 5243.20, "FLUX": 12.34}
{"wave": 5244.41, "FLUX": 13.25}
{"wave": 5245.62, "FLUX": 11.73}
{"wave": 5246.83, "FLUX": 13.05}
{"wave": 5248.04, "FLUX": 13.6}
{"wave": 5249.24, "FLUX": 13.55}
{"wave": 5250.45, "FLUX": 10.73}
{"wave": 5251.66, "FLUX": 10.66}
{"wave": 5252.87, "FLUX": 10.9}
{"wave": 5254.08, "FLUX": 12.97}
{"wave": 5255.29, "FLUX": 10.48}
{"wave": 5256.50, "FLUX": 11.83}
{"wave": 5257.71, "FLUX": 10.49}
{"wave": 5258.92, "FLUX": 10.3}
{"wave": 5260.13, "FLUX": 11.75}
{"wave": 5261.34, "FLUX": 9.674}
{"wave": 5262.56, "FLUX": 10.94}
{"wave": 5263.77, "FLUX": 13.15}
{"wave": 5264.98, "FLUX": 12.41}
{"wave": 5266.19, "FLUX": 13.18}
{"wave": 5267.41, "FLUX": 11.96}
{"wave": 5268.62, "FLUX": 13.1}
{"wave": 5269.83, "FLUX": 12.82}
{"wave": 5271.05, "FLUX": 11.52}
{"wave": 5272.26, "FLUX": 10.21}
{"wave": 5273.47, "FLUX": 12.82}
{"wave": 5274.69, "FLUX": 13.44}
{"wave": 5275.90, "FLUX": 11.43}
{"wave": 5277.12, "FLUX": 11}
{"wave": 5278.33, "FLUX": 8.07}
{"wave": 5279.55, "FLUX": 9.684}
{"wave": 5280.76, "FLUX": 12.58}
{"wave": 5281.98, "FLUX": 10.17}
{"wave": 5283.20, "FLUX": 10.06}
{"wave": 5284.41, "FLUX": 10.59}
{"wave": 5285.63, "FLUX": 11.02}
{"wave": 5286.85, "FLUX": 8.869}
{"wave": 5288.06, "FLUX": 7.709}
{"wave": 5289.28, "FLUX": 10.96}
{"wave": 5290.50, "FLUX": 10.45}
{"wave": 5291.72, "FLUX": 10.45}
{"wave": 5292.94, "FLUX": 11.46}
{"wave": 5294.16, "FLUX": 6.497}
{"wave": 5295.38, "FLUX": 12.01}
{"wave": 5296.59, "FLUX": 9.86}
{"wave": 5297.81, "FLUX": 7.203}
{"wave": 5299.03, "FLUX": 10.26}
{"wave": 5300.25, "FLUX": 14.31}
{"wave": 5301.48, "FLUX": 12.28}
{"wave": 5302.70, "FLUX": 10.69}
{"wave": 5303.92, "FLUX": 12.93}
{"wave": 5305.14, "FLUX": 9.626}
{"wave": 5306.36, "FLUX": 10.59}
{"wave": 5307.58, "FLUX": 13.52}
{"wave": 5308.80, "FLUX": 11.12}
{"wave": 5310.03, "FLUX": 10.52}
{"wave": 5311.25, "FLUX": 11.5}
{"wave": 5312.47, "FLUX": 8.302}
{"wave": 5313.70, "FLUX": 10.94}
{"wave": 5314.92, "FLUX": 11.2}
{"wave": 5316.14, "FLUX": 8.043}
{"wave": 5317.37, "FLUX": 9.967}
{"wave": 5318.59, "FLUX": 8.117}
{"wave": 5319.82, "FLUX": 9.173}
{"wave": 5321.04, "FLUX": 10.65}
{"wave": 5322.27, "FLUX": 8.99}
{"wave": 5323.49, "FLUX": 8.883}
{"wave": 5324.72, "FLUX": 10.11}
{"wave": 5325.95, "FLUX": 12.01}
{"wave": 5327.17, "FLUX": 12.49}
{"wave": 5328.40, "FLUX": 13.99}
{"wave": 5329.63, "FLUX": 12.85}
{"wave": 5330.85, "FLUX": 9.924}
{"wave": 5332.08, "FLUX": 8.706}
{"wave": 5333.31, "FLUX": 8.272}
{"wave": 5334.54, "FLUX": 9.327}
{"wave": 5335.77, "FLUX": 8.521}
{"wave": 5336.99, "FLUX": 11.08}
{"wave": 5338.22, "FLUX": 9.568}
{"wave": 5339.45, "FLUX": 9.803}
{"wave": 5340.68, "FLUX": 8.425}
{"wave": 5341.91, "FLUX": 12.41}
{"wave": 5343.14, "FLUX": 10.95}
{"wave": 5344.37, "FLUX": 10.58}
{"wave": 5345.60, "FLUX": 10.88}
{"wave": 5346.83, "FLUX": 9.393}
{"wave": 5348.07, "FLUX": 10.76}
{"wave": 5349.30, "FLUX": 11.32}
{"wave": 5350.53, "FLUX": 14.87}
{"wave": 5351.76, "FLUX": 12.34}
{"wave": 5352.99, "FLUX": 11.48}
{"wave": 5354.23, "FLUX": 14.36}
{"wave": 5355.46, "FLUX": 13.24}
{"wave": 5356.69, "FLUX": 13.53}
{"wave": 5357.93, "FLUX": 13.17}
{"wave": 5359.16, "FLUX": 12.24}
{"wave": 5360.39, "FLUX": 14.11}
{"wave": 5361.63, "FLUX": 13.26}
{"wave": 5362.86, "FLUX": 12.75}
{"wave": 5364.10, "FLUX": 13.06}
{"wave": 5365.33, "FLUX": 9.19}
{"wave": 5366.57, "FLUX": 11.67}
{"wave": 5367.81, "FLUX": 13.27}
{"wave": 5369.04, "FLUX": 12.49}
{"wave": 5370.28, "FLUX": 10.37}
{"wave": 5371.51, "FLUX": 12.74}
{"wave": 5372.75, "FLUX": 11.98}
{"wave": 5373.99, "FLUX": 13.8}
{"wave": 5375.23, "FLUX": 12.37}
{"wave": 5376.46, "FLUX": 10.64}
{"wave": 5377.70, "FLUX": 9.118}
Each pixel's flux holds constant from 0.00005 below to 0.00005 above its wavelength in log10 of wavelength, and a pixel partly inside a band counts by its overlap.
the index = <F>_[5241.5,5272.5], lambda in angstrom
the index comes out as 11.9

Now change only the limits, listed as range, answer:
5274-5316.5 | 10.6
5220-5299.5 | 11.3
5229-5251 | 12.1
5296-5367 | 11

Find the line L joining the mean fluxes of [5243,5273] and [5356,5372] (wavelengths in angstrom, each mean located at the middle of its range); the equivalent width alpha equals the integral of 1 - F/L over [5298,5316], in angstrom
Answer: 1.5 angstrom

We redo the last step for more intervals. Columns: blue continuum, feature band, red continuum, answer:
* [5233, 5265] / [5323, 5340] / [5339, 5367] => 2.12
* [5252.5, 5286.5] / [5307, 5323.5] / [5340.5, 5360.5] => 2.30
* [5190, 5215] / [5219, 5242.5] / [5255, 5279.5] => -1.01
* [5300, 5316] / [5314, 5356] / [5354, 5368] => 4.68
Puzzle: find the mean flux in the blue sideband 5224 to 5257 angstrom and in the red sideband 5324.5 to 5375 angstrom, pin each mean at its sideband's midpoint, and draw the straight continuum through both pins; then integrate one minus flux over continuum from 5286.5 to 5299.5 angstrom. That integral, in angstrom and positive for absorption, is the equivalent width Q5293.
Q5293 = 2.4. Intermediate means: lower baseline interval 12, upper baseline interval 11.6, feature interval 9.62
